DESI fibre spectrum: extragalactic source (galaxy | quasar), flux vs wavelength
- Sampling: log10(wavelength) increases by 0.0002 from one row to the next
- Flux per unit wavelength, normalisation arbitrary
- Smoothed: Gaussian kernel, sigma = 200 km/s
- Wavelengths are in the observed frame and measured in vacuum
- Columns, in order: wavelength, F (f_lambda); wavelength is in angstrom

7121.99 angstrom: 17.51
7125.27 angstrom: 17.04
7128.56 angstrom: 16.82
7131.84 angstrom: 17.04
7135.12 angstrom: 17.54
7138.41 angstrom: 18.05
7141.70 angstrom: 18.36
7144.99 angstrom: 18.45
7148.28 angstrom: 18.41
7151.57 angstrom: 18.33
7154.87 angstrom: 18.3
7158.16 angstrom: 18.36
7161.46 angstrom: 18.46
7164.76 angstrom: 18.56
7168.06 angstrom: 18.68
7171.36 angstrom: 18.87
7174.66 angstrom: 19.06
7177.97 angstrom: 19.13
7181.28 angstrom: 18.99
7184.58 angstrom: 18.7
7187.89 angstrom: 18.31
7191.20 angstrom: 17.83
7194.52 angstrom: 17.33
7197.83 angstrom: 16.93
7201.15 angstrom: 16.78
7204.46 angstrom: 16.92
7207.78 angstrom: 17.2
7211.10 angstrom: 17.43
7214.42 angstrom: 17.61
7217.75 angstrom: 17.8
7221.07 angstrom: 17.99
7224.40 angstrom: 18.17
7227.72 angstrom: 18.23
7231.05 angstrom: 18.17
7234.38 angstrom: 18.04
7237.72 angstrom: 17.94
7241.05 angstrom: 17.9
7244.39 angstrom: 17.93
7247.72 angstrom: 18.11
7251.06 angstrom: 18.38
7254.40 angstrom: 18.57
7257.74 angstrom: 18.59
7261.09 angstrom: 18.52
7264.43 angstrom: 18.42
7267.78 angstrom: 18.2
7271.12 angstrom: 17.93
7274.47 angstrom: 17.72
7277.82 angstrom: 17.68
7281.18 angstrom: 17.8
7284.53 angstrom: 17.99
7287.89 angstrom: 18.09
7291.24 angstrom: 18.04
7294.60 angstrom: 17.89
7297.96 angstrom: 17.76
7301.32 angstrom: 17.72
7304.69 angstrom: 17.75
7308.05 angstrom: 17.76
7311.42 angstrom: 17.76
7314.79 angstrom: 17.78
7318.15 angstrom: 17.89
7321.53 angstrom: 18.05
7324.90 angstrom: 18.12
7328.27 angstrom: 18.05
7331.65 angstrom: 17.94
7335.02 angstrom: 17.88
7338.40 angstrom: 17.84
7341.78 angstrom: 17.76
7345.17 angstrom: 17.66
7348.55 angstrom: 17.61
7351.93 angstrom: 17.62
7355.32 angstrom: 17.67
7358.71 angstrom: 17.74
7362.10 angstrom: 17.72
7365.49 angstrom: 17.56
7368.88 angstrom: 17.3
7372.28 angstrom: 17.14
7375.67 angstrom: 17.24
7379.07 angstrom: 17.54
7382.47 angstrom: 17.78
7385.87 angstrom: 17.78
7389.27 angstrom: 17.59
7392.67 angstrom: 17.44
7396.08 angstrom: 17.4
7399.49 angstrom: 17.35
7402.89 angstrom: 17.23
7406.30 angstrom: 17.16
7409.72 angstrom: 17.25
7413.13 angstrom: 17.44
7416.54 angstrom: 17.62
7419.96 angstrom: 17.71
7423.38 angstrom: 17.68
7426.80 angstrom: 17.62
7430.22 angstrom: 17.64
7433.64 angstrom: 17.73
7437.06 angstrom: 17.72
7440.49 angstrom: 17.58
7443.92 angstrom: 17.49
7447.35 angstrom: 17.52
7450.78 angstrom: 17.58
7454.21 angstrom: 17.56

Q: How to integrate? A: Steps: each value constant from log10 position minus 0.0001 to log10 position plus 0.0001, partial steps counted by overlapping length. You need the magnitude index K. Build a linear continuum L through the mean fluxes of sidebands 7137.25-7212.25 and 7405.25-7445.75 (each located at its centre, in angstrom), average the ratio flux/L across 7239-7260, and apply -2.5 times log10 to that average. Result -0.02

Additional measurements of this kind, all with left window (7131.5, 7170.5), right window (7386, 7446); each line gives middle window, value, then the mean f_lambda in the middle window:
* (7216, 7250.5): 0.00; 18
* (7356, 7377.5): 0.01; 17.5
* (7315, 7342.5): -0.01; 17.9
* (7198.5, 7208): 0.07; 16.9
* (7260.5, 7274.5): -0.02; 18.2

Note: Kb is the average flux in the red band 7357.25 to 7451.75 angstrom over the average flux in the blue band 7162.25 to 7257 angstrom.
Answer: 0.97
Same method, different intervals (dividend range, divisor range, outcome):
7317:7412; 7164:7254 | 0.98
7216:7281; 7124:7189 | 0.99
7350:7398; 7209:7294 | 0.97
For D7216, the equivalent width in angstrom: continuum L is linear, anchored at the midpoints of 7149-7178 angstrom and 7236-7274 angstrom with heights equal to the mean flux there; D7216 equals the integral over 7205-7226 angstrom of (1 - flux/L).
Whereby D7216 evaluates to 0.8 angstrom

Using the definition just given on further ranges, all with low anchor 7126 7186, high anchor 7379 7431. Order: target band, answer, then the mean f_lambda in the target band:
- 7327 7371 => -0.04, 17.7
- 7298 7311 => 0.07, 17.7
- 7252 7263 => -0.34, 18.5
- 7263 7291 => -0.08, 18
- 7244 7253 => -0.08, 18.2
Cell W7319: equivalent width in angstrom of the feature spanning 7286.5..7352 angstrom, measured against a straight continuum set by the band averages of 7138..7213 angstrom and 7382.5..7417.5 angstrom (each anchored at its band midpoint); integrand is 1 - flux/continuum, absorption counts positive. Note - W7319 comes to -0.6 angstrom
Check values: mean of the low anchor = 18.1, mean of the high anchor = 17.4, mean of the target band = 17.9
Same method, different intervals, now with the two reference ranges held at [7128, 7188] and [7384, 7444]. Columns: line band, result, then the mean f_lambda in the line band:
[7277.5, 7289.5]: 0.0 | 17.9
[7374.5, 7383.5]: 0.1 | 17.5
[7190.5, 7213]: 1.3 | 17.2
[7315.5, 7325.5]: -0.1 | 18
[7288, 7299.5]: 0.0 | 17.9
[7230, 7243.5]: 0.1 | 18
